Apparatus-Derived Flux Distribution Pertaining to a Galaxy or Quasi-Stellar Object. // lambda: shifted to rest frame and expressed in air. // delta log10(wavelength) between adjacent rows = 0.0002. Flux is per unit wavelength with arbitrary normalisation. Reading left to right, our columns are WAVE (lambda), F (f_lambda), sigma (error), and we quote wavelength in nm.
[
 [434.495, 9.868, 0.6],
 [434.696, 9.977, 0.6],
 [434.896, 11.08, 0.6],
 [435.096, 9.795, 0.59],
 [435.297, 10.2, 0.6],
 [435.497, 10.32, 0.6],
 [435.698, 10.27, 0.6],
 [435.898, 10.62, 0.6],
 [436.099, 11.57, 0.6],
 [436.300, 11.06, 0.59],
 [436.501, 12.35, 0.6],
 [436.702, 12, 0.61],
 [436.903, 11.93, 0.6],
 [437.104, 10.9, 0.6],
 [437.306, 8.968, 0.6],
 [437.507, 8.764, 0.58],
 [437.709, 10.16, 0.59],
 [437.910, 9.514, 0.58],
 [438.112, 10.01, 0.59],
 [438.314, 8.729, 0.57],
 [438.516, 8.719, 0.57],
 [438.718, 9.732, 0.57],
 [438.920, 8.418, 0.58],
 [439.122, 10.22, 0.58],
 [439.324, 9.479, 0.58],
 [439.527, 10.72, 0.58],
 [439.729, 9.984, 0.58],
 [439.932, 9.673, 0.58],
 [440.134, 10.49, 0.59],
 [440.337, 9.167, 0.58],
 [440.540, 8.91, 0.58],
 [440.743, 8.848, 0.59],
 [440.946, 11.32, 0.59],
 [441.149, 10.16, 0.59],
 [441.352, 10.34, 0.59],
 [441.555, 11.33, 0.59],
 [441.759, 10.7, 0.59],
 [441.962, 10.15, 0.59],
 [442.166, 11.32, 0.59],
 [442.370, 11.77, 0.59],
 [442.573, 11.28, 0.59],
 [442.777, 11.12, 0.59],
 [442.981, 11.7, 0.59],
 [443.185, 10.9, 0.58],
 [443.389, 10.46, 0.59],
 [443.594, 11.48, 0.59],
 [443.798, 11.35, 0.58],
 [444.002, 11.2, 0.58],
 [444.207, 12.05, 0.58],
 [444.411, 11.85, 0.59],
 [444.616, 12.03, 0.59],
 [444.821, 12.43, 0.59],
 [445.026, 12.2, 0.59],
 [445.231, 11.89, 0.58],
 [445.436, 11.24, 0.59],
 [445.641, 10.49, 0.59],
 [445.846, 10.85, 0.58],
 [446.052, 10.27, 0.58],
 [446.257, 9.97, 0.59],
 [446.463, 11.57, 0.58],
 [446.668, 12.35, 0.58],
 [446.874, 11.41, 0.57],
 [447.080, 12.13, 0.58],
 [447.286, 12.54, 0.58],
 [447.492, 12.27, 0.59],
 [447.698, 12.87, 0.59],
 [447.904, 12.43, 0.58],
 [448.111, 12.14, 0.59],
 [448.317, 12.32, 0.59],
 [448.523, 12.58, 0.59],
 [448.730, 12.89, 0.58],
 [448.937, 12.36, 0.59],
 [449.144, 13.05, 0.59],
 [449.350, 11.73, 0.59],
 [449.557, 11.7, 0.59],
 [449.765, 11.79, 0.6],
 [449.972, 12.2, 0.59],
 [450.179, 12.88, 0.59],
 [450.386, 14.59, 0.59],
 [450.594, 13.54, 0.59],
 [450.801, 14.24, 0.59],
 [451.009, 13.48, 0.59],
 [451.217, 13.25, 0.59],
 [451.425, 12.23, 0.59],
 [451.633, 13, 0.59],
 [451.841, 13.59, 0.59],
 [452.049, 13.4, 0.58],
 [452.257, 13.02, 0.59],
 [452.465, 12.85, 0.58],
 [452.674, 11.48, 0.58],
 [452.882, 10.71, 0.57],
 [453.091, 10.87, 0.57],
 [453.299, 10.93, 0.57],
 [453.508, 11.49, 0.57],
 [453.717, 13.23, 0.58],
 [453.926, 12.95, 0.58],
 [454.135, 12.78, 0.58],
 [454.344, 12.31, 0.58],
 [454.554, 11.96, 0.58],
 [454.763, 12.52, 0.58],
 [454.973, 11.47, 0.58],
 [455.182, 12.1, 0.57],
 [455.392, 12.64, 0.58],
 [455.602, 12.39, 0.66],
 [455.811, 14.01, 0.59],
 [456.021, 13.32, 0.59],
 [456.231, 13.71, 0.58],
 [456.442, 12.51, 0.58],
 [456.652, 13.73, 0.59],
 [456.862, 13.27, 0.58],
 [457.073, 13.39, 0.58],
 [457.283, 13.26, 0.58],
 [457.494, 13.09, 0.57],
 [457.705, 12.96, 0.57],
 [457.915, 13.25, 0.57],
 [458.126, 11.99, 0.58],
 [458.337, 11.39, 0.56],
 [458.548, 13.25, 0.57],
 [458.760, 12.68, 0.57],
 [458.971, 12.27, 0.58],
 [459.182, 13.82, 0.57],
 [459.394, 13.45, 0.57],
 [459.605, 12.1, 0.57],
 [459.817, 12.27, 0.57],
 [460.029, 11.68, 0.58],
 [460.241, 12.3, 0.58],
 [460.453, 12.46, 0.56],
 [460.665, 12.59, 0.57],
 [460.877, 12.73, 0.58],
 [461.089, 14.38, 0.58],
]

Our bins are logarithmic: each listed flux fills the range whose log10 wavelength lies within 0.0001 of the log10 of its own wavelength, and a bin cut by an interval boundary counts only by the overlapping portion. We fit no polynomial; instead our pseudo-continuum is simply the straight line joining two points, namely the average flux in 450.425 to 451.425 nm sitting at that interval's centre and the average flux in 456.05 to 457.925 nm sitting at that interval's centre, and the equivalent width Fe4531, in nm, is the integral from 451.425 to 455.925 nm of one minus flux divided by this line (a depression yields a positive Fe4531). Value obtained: 0.348 nm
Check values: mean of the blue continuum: 13.5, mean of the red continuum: 13.2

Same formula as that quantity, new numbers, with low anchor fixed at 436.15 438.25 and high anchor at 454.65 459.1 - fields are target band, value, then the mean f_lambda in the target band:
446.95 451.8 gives -0.30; 12.7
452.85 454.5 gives 0.07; 12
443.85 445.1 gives -0.06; 11.9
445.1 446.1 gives 0.04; 11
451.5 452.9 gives -0.05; 12.7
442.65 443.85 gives 0.01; 11.2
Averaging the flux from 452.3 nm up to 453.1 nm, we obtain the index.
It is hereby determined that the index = 11.7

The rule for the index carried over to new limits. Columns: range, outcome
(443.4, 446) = 11.5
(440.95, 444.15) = 11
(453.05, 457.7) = 12.7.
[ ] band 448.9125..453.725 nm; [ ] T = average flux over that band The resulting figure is 12.6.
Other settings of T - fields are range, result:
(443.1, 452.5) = 12.2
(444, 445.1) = 12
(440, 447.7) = 11.1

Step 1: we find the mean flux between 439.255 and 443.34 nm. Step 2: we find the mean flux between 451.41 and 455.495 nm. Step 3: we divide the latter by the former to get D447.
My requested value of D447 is 1.17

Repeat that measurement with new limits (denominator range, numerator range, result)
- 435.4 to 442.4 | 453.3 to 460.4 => 1.24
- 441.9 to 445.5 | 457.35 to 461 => 1.10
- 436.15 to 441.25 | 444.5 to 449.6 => 1.19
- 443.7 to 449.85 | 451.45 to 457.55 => 1.06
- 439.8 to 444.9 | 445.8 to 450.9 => 1.13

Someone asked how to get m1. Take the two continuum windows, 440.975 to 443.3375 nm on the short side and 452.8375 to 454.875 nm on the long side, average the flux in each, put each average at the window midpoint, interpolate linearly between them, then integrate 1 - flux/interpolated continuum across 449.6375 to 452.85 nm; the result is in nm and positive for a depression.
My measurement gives -0.326 nm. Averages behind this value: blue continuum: 11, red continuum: 12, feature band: 13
